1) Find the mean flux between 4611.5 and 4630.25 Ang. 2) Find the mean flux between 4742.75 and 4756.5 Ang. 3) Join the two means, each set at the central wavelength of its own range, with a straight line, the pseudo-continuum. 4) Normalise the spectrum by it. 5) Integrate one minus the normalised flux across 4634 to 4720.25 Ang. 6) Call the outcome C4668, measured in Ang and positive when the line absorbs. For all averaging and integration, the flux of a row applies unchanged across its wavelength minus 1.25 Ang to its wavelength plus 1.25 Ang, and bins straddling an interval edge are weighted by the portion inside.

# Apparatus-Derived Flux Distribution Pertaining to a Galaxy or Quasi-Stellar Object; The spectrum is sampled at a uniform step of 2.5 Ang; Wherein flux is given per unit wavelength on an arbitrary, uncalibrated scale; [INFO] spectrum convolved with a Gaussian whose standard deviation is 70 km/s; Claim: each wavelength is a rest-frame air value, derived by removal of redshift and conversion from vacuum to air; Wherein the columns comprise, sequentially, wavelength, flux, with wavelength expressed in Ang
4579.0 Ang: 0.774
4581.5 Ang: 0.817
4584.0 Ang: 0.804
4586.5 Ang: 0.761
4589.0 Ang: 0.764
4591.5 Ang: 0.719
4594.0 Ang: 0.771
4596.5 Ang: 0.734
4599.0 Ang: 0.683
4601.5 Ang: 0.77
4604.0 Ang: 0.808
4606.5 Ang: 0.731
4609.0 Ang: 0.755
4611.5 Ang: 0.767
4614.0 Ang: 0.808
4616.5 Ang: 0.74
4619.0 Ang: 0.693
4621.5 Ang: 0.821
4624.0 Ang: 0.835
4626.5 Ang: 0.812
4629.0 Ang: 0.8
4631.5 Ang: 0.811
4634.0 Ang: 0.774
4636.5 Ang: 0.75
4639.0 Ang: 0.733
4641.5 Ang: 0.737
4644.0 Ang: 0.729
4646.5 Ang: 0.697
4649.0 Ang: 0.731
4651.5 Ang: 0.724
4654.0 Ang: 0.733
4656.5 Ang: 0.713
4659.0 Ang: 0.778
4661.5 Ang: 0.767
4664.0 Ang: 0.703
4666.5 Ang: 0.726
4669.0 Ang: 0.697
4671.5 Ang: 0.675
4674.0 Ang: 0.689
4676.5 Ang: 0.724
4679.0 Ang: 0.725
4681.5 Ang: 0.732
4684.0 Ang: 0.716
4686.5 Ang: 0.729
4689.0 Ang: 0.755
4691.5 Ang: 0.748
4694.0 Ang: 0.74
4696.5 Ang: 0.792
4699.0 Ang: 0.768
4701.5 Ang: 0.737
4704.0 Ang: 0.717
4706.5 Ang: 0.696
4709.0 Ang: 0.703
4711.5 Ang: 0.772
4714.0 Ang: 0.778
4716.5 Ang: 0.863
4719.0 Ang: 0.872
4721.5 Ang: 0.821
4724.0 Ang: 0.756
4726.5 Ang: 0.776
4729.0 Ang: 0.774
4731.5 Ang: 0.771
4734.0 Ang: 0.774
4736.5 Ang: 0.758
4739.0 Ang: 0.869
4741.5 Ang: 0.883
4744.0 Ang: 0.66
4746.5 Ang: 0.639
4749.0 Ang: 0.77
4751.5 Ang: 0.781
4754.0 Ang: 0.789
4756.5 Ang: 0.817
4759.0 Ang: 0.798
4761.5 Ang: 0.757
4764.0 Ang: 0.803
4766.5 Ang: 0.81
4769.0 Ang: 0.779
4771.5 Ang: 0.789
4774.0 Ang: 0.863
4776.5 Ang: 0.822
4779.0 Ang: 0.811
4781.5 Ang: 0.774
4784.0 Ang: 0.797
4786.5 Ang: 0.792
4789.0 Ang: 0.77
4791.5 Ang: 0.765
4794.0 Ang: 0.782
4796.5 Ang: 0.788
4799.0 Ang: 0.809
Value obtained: 2.6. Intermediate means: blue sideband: 0.786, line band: 0.74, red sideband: 0.736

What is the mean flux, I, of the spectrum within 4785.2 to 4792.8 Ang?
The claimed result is 0.776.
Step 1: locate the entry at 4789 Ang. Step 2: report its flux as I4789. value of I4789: 0.77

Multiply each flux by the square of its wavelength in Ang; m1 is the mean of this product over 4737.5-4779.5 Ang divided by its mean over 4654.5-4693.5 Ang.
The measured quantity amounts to 1.1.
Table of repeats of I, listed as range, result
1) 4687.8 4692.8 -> 0.751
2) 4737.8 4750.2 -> 0.764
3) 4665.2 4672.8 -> 0.699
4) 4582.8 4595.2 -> 0.764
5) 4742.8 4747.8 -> 0.651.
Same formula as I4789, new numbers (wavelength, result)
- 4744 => 0.66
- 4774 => 0.863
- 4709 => 0.703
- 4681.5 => 0.732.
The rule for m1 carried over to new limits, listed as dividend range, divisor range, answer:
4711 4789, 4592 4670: 1.11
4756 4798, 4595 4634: 1.10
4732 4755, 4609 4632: 1.03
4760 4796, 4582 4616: 1.13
